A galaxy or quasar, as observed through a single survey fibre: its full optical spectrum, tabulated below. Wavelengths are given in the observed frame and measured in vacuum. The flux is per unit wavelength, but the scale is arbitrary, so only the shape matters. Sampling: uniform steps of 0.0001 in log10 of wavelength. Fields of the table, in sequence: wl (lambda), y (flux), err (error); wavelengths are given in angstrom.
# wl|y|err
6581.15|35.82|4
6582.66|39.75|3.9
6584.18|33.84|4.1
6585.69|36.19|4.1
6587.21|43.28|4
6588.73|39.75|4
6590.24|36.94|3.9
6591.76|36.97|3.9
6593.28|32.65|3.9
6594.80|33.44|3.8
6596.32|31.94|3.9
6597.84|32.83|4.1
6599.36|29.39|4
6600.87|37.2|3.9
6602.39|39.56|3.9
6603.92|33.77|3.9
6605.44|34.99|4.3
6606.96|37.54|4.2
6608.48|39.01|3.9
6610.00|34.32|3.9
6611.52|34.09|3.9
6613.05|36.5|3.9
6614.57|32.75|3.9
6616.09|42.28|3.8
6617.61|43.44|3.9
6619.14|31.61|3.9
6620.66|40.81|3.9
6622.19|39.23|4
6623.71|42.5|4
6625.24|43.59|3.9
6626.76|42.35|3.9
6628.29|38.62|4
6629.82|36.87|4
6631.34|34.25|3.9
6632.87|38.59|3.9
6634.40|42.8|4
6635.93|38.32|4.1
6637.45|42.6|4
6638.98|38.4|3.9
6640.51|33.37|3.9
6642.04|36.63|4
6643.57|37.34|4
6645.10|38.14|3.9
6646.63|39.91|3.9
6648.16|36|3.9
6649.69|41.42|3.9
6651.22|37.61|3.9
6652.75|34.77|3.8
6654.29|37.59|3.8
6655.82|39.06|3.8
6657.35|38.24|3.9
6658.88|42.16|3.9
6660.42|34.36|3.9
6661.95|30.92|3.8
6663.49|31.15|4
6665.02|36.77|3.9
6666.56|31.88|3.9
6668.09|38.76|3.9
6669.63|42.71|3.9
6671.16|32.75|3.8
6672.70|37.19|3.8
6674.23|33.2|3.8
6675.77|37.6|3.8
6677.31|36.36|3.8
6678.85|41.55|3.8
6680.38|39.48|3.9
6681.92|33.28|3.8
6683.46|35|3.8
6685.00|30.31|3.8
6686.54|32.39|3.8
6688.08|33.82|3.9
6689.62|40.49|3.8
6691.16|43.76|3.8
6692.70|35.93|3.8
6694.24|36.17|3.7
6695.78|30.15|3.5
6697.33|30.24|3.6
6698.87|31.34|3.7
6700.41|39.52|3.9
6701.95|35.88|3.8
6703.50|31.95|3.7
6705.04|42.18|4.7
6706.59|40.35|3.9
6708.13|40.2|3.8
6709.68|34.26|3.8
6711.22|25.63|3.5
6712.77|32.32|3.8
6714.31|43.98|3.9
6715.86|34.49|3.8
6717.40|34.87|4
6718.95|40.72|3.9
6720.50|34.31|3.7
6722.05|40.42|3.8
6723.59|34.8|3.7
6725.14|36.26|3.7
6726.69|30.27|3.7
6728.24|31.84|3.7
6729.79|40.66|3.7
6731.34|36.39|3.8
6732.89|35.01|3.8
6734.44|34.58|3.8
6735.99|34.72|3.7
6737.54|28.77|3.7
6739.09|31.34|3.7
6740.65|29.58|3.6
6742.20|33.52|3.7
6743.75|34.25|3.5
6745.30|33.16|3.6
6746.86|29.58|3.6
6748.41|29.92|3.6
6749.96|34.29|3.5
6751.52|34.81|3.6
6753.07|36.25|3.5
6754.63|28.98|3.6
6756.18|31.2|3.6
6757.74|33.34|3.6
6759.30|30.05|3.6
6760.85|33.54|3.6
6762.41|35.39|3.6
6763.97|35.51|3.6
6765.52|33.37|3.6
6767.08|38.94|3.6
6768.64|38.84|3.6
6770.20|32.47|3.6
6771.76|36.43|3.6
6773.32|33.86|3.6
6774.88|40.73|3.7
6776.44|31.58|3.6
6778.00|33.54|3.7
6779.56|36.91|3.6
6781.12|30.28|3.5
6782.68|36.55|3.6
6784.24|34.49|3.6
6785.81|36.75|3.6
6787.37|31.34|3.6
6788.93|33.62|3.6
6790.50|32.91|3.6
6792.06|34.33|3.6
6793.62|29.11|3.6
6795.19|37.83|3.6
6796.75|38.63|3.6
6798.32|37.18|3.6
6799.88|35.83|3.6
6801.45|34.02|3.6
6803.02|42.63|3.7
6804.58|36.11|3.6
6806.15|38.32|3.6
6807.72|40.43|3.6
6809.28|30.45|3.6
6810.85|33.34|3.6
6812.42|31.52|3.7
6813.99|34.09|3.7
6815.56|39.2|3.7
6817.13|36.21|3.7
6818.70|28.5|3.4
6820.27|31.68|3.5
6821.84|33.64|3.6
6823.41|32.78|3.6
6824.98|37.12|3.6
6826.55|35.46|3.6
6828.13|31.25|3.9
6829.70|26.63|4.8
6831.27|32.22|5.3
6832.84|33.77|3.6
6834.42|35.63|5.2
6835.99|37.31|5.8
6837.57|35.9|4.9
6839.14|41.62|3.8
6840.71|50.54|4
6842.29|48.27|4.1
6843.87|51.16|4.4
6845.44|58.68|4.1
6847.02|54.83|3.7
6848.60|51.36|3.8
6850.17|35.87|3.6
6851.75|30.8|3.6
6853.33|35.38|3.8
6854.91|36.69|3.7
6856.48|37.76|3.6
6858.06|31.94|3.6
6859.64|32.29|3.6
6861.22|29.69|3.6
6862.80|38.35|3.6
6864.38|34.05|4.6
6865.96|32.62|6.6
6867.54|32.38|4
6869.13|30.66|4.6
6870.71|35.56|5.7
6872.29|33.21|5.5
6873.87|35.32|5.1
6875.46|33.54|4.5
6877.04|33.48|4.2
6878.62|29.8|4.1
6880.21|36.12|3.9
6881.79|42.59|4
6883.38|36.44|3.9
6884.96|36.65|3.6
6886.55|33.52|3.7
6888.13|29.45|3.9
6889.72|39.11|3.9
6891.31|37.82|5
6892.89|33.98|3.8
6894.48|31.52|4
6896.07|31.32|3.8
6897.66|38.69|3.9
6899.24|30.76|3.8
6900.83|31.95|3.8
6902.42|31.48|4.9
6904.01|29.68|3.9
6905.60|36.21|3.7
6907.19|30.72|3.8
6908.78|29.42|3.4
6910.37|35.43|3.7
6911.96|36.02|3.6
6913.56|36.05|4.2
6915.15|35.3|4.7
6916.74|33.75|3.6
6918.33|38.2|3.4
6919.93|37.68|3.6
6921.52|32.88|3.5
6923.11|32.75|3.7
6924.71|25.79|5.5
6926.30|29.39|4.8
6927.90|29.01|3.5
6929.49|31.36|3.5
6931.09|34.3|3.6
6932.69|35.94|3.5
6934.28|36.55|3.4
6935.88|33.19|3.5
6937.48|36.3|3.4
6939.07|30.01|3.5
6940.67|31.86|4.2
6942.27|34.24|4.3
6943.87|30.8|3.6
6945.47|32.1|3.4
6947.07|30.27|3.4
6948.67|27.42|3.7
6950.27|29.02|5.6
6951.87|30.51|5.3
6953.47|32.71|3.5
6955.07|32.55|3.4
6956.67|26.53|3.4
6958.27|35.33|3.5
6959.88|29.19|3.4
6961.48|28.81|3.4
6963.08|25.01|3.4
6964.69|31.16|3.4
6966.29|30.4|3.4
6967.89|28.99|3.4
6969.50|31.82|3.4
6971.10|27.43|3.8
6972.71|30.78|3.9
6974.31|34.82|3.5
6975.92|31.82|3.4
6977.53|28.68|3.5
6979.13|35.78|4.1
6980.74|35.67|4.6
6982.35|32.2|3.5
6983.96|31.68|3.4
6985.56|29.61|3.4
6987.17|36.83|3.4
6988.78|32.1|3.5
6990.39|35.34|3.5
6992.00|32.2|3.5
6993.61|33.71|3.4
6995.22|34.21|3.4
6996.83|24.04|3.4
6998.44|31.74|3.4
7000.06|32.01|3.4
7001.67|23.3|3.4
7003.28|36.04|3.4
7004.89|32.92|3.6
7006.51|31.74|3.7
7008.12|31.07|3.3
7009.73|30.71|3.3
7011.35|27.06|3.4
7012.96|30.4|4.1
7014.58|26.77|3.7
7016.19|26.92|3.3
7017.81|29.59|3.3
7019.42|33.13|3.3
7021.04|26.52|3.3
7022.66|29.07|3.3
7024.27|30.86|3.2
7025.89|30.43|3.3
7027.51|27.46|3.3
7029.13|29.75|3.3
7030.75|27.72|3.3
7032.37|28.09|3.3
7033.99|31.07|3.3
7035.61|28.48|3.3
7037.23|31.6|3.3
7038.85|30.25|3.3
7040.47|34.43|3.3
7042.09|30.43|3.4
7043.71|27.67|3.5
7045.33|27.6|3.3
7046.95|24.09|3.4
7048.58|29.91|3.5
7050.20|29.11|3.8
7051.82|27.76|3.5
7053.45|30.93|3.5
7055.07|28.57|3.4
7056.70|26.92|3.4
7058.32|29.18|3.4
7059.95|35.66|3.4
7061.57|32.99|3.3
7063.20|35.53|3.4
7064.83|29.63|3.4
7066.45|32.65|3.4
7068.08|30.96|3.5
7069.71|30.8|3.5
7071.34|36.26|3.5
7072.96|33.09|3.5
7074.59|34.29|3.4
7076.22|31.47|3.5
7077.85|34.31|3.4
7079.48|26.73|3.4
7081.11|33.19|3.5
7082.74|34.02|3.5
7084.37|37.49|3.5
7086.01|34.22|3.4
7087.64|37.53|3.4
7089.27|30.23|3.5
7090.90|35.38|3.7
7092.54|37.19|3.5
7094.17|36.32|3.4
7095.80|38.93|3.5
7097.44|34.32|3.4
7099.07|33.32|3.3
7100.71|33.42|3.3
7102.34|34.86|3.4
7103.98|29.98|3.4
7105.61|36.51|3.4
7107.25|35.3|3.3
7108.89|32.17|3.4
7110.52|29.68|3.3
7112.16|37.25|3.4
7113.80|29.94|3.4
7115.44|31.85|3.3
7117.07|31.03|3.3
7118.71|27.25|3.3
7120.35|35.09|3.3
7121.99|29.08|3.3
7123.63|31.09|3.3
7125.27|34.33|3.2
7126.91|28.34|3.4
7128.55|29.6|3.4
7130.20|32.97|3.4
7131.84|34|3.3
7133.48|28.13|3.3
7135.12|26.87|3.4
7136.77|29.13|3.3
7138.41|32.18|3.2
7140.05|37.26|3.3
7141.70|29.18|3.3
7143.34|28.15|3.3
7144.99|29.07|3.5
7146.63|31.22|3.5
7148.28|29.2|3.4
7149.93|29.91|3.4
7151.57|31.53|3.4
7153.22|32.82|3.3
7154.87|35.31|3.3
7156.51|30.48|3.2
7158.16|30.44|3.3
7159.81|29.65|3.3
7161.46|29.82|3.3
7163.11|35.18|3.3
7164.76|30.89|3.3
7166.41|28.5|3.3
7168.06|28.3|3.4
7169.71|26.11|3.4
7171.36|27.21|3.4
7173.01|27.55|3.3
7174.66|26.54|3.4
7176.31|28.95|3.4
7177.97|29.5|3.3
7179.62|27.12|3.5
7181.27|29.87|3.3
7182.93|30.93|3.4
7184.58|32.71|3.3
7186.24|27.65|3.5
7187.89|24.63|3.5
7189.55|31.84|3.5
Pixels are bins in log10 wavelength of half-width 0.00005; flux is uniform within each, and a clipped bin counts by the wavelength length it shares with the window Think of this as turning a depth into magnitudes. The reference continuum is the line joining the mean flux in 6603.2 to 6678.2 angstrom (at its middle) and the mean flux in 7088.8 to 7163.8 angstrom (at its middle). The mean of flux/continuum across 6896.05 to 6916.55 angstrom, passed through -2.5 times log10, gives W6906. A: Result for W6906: 0.035 mag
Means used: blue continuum 37.5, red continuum 32.1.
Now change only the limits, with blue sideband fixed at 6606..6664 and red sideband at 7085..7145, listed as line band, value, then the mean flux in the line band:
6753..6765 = 0.11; 32.9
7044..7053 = 0.19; 27.8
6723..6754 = 0.10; 33.5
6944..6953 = 0.15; 30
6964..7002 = 0.08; 31.6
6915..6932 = 0.06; 32.7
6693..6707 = 0.06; 35.2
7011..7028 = 0.16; 29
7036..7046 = 0.10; 30.3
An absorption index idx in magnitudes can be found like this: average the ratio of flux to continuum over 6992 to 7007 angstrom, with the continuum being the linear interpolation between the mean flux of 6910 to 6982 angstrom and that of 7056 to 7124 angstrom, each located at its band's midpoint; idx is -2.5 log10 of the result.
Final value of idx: 0.04 mag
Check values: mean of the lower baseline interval 32.1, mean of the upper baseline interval 33.1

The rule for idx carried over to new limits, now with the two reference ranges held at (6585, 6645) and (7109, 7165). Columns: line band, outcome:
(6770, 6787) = 0.02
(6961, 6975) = 0.11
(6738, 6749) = 0.14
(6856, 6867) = 0.02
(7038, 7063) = 0.08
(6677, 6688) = 0.04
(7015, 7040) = 0.11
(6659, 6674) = 0.04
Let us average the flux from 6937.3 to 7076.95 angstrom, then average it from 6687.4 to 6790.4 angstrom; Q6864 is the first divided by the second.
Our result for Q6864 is 0.89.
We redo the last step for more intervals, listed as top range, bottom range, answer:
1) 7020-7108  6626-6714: 0.87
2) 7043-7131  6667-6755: 0.92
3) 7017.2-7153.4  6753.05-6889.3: 0.88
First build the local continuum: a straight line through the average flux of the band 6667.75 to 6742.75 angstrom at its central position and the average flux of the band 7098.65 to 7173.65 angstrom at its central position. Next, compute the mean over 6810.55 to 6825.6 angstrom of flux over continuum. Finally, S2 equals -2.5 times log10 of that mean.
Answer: 0.02 mag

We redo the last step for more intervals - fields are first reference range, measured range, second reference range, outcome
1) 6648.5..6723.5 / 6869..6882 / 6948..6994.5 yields -0.04 mag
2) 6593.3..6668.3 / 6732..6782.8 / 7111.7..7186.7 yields 0.06 mag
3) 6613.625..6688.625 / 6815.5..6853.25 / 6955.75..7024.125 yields -0.15 mag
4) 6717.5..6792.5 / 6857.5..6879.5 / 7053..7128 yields 0.02 mag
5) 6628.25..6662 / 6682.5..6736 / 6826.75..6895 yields 0.06 mag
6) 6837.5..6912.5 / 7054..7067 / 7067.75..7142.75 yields 0.07 mag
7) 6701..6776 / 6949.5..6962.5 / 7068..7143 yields 0.10 mag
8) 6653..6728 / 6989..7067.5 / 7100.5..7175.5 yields 0.07 mag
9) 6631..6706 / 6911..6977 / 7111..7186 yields 0.04 mag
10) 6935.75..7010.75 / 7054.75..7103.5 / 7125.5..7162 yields -0.08 mag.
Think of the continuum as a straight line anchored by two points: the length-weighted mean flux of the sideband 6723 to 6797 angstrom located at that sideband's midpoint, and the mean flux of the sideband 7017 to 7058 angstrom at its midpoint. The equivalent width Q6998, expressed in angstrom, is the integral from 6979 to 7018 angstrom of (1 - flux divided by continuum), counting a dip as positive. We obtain -1.78 angstrom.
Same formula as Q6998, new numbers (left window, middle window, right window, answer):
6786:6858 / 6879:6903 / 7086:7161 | 0.9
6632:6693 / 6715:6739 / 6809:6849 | 1.5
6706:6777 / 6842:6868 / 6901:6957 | -4.8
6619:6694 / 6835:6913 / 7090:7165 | -3.3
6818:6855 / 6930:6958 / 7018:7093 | 2.3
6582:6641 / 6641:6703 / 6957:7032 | 0.1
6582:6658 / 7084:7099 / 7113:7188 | -2.2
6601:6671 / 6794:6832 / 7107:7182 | 0.5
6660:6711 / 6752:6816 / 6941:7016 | -1.4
